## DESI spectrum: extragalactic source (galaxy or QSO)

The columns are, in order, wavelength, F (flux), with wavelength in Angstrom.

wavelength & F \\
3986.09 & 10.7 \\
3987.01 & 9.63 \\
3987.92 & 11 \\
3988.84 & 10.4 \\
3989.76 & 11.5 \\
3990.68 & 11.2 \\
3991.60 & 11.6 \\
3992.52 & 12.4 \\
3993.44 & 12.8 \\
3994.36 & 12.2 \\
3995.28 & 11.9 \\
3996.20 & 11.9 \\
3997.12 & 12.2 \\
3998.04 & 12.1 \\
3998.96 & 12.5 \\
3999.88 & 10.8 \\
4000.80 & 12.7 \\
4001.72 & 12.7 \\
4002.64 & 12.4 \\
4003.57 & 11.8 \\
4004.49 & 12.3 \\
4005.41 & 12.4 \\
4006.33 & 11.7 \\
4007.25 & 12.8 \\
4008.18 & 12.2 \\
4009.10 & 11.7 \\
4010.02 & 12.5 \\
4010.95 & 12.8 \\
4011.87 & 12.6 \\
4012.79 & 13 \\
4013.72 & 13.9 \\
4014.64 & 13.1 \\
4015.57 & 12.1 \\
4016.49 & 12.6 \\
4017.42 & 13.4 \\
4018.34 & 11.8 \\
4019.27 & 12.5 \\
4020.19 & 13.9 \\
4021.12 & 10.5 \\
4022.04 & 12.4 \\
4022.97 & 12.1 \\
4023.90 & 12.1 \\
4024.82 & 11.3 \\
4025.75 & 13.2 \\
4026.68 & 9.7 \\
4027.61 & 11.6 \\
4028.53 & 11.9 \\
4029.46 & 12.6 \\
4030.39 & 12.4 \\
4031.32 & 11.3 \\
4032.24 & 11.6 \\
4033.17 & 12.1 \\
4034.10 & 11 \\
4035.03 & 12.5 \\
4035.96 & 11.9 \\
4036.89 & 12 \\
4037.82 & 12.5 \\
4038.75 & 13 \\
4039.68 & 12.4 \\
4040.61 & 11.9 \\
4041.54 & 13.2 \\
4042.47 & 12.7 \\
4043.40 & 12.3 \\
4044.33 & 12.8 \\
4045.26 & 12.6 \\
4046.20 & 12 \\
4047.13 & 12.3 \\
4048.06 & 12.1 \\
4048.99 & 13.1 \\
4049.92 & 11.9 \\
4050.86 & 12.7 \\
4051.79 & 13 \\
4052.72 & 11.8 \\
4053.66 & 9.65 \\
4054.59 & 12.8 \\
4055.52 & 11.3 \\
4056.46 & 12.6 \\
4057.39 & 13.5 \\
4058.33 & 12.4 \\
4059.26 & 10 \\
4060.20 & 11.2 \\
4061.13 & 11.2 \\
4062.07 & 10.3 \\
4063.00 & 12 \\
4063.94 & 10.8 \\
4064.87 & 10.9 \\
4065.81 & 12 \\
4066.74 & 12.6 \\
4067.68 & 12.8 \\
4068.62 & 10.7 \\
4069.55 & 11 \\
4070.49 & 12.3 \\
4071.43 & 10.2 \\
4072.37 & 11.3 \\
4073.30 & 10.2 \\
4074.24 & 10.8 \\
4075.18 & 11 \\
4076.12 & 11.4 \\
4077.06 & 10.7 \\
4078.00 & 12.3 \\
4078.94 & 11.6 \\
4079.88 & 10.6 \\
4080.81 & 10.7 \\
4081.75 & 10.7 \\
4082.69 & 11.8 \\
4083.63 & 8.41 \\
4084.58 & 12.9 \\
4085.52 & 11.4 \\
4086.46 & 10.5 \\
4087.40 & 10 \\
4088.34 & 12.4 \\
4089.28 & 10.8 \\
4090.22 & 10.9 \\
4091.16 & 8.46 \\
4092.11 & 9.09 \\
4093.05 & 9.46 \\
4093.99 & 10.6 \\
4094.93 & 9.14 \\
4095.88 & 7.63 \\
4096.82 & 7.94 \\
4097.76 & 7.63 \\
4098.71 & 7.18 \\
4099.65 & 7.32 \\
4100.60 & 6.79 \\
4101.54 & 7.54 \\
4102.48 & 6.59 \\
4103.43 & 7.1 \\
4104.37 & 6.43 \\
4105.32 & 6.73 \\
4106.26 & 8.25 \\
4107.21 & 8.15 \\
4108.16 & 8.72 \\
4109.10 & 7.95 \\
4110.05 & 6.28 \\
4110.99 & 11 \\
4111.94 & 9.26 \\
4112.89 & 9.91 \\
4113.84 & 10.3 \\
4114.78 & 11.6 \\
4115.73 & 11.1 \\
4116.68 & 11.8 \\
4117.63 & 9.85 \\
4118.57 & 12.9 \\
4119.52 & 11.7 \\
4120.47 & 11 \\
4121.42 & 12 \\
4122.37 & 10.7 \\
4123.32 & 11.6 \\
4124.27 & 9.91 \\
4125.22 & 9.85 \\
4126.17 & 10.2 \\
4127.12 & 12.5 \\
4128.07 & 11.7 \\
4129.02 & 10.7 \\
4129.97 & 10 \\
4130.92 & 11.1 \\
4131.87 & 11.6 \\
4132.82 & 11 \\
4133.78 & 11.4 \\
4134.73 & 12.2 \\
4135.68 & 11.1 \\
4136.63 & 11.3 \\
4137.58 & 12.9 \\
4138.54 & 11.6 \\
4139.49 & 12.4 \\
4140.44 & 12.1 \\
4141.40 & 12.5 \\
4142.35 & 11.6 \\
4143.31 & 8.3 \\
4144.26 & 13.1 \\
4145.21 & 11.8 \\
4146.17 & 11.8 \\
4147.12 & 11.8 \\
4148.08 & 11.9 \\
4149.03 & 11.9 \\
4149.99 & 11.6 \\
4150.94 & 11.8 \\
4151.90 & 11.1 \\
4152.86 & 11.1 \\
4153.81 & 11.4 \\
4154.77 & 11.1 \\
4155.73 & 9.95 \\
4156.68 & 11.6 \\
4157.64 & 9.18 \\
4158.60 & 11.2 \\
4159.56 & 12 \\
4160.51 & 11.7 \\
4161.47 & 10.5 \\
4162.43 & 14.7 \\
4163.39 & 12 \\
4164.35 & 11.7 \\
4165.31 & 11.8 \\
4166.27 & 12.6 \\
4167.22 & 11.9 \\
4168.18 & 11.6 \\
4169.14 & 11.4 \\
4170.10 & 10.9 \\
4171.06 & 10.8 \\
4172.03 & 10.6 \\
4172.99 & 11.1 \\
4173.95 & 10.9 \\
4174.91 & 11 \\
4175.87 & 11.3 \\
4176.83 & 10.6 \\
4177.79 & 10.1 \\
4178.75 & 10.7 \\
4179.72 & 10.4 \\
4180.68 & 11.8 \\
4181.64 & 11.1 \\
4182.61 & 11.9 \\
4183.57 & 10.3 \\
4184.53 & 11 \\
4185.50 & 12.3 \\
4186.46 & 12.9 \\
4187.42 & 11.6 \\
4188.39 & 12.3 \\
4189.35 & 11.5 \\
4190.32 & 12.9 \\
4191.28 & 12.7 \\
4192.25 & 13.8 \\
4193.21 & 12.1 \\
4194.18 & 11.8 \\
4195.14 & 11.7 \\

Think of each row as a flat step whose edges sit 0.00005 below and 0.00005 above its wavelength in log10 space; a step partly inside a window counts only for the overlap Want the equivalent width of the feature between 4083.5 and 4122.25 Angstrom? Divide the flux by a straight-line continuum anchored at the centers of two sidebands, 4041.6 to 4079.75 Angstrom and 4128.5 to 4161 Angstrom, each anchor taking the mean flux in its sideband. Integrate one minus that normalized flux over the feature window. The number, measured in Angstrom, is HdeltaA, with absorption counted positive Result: 7.2 Angstrom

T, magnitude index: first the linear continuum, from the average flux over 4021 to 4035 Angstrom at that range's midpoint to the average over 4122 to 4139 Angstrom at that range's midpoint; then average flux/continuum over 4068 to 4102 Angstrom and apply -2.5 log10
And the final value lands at 0.14 mag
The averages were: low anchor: 11.8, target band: 10.1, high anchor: 11.2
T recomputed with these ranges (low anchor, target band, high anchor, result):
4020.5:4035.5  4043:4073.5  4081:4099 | -0.09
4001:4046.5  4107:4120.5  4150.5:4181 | 0.15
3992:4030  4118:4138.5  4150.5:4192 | 0.03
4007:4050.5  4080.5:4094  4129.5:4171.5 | 0.13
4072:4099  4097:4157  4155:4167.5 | 0.06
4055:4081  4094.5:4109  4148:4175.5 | 0.45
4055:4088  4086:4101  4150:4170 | 0.23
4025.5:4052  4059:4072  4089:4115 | -0.07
